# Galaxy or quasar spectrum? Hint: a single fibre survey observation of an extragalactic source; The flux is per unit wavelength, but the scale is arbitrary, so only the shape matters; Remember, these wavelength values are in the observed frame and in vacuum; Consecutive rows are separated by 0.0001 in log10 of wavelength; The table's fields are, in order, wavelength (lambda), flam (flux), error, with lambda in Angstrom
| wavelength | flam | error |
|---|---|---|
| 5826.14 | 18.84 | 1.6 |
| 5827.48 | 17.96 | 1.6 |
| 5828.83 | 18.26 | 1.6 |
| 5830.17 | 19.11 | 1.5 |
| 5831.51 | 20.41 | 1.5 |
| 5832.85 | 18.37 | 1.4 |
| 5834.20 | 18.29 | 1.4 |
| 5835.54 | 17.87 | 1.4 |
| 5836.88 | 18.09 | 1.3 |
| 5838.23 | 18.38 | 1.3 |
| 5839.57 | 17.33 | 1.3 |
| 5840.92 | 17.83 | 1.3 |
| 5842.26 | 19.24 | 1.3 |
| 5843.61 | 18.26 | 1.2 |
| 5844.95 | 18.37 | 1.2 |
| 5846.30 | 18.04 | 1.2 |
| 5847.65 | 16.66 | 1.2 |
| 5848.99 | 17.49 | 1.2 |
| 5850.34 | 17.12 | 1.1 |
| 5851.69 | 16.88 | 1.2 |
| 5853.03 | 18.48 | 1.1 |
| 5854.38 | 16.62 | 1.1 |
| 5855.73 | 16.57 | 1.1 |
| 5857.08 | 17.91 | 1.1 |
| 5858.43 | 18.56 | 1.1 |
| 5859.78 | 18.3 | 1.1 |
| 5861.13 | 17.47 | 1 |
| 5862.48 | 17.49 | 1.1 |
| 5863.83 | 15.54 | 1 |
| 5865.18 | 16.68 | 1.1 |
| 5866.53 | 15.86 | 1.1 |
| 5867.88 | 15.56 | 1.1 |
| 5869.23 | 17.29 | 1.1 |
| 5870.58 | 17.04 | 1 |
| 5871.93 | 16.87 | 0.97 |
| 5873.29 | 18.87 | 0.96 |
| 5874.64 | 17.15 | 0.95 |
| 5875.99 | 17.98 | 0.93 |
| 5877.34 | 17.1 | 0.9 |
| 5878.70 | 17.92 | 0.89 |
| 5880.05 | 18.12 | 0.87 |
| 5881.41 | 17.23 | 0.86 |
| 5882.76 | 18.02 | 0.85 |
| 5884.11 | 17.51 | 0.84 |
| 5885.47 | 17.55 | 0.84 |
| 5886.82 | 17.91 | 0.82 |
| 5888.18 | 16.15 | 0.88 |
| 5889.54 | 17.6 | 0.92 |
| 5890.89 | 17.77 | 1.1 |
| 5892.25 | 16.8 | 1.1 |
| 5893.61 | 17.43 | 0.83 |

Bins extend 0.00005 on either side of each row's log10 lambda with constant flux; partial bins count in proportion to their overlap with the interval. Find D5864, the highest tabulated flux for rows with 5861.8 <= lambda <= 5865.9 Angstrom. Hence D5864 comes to 17.49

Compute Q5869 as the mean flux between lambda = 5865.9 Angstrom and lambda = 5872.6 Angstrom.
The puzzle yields 16.5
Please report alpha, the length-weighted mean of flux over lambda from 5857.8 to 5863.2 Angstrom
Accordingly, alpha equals 17.9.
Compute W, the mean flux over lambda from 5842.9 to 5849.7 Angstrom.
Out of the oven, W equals 17.8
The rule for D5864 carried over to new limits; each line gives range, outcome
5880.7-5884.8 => 18.02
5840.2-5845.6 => 19.24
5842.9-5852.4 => 18.37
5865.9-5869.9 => 17.29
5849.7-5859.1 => 18.56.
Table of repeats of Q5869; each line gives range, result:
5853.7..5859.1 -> 17.4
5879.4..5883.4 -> 17.8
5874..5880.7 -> 17.7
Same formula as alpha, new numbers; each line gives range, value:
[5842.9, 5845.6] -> 18.3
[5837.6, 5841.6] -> 17.9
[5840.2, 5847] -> 18.3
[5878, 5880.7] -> 18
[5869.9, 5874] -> 17.6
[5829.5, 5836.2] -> 18.8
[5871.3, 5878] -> 17.6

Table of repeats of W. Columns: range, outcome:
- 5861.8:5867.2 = 16.4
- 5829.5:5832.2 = 19.8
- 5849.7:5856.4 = 17.1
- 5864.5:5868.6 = 16.1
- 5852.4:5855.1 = 17.5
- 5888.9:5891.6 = 17.7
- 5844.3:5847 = 18.1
